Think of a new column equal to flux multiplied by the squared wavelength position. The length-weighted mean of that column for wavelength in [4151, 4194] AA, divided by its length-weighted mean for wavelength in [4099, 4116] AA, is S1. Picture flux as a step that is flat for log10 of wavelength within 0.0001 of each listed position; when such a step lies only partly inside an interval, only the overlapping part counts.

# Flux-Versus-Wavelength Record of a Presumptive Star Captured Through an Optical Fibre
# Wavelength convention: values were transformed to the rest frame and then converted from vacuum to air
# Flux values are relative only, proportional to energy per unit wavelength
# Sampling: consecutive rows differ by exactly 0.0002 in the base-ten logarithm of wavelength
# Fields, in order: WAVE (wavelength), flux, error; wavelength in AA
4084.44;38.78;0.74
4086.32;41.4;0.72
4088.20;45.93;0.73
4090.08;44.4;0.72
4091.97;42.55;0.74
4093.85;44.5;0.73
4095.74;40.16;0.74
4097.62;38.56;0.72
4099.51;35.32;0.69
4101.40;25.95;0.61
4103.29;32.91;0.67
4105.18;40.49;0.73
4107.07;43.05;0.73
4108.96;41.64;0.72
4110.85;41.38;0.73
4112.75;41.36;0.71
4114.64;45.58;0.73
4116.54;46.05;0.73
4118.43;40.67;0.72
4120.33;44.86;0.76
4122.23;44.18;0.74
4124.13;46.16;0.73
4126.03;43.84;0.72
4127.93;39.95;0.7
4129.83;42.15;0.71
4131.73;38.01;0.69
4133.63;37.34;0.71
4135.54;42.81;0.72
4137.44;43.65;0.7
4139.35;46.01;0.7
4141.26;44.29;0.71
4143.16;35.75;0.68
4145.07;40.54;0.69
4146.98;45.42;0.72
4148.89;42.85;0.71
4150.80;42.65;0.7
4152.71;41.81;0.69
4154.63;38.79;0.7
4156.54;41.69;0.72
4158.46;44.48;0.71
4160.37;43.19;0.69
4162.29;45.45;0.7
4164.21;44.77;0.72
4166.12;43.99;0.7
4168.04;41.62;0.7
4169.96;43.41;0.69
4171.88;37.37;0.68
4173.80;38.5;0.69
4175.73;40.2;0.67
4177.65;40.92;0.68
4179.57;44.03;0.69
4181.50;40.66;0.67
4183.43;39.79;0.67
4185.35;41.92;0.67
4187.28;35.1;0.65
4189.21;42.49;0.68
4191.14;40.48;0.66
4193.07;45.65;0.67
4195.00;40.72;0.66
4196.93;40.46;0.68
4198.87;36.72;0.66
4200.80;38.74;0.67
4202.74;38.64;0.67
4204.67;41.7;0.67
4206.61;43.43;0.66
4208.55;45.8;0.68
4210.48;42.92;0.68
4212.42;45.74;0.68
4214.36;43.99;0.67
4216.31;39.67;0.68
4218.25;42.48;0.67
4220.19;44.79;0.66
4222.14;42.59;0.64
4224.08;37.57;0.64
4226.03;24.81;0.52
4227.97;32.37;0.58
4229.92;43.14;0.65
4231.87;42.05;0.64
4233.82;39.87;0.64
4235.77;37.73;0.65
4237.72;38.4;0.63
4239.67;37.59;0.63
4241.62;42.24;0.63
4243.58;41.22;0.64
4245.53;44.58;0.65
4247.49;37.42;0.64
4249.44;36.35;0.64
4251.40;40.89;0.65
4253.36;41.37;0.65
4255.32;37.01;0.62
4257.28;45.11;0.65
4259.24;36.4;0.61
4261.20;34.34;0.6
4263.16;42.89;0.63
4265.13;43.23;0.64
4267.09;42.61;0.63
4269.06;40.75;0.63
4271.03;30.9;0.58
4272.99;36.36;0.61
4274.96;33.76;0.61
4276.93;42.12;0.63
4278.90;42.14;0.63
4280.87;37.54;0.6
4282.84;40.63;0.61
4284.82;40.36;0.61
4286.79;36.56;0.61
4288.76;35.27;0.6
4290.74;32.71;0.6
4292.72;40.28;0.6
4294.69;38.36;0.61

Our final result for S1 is 1.1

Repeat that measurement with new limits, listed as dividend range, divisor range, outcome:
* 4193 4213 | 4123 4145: 1.03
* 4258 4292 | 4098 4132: 1.01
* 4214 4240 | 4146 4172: 0.94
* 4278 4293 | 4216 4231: 1.02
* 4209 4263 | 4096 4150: 1.02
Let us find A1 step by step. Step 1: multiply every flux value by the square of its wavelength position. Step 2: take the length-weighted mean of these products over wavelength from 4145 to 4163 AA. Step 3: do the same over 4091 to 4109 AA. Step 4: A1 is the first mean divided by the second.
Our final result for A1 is 1.14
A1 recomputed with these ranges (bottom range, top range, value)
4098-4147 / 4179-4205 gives 1.02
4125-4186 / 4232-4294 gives 0.98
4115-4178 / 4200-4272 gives 0.99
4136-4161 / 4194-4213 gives 1.00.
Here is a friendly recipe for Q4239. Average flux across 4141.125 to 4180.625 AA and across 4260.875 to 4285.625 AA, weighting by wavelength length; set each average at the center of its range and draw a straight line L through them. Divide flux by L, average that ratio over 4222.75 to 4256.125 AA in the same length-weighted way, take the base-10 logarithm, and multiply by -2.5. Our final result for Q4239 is 0.039 mag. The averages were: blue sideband 41.9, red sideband 39.2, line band 38.6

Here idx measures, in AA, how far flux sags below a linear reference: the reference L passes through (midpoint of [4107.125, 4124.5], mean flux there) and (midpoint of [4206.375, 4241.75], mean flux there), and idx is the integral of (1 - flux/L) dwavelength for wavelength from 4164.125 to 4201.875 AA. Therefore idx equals 0.6 AA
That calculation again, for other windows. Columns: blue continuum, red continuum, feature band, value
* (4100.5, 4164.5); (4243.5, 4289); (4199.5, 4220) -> -1.0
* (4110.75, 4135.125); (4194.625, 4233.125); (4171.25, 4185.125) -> 0.3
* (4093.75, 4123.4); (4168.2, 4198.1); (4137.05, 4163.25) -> -1.3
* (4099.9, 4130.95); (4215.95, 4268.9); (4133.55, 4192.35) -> -1.7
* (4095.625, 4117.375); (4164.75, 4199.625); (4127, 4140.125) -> -0.5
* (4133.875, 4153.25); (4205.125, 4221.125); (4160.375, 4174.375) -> 0.2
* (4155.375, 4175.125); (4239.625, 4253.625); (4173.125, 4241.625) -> 1.6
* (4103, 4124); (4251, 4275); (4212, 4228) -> 0.2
